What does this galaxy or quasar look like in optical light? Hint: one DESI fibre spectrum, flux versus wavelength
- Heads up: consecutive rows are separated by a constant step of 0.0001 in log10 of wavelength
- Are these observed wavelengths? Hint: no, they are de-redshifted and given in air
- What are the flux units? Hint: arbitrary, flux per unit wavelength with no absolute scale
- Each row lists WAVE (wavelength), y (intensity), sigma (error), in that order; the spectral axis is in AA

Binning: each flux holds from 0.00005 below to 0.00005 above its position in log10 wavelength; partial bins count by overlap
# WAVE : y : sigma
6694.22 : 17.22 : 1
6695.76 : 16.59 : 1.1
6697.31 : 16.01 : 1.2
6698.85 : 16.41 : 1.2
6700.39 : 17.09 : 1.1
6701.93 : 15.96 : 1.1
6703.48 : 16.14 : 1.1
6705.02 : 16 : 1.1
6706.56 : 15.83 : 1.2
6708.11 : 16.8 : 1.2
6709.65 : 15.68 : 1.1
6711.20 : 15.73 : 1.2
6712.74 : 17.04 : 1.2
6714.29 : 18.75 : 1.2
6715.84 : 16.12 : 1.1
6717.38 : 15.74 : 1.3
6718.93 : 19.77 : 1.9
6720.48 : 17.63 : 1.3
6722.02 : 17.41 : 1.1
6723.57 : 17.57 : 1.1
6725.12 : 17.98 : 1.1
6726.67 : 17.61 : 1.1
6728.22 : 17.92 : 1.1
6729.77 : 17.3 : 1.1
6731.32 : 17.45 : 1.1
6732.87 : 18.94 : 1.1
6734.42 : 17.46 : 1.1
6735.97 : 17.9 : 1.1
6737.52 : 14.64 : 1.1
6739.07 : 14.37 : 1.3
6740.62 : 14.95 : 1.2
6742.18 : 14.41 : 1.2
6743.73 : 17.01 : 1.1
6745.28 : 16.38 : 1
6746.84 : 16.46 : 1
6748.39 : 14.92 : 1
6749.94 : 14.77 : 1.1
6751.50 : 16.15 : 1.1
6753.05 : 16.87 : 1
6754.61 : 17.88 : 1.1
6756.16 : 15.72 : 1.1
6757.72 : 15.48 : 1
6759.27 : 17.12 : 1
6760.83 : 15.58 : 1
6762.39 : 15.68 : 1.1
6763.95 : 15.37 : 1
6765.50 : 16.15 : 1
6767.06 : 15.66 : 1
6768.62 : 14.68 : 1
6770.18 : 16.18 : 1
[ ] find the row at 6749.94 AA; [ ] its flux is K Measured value 14.77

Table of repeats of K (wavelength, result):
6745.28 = 16.38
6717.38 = 15.74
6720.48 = 17.63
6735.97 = 17.9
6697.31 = 16.01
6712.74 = 17.04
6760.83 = 15.58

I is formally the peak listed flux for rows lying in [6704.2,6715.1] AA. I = 18.75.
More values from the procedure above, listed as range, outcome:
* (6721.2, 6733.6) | 18.94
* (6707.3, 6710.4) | 16.8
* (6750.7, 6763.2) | 17.88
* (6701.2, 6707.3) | 16.14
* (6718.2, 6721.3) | 19.77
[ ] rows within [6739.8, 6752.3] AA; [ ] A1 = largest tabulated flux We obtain 17.01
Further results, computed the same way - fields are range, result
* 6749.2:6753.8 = 16.87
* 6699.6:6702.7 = 17.09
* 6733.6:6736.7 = 17.9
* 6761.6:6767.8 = 16.15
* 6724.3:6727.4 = 17.98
